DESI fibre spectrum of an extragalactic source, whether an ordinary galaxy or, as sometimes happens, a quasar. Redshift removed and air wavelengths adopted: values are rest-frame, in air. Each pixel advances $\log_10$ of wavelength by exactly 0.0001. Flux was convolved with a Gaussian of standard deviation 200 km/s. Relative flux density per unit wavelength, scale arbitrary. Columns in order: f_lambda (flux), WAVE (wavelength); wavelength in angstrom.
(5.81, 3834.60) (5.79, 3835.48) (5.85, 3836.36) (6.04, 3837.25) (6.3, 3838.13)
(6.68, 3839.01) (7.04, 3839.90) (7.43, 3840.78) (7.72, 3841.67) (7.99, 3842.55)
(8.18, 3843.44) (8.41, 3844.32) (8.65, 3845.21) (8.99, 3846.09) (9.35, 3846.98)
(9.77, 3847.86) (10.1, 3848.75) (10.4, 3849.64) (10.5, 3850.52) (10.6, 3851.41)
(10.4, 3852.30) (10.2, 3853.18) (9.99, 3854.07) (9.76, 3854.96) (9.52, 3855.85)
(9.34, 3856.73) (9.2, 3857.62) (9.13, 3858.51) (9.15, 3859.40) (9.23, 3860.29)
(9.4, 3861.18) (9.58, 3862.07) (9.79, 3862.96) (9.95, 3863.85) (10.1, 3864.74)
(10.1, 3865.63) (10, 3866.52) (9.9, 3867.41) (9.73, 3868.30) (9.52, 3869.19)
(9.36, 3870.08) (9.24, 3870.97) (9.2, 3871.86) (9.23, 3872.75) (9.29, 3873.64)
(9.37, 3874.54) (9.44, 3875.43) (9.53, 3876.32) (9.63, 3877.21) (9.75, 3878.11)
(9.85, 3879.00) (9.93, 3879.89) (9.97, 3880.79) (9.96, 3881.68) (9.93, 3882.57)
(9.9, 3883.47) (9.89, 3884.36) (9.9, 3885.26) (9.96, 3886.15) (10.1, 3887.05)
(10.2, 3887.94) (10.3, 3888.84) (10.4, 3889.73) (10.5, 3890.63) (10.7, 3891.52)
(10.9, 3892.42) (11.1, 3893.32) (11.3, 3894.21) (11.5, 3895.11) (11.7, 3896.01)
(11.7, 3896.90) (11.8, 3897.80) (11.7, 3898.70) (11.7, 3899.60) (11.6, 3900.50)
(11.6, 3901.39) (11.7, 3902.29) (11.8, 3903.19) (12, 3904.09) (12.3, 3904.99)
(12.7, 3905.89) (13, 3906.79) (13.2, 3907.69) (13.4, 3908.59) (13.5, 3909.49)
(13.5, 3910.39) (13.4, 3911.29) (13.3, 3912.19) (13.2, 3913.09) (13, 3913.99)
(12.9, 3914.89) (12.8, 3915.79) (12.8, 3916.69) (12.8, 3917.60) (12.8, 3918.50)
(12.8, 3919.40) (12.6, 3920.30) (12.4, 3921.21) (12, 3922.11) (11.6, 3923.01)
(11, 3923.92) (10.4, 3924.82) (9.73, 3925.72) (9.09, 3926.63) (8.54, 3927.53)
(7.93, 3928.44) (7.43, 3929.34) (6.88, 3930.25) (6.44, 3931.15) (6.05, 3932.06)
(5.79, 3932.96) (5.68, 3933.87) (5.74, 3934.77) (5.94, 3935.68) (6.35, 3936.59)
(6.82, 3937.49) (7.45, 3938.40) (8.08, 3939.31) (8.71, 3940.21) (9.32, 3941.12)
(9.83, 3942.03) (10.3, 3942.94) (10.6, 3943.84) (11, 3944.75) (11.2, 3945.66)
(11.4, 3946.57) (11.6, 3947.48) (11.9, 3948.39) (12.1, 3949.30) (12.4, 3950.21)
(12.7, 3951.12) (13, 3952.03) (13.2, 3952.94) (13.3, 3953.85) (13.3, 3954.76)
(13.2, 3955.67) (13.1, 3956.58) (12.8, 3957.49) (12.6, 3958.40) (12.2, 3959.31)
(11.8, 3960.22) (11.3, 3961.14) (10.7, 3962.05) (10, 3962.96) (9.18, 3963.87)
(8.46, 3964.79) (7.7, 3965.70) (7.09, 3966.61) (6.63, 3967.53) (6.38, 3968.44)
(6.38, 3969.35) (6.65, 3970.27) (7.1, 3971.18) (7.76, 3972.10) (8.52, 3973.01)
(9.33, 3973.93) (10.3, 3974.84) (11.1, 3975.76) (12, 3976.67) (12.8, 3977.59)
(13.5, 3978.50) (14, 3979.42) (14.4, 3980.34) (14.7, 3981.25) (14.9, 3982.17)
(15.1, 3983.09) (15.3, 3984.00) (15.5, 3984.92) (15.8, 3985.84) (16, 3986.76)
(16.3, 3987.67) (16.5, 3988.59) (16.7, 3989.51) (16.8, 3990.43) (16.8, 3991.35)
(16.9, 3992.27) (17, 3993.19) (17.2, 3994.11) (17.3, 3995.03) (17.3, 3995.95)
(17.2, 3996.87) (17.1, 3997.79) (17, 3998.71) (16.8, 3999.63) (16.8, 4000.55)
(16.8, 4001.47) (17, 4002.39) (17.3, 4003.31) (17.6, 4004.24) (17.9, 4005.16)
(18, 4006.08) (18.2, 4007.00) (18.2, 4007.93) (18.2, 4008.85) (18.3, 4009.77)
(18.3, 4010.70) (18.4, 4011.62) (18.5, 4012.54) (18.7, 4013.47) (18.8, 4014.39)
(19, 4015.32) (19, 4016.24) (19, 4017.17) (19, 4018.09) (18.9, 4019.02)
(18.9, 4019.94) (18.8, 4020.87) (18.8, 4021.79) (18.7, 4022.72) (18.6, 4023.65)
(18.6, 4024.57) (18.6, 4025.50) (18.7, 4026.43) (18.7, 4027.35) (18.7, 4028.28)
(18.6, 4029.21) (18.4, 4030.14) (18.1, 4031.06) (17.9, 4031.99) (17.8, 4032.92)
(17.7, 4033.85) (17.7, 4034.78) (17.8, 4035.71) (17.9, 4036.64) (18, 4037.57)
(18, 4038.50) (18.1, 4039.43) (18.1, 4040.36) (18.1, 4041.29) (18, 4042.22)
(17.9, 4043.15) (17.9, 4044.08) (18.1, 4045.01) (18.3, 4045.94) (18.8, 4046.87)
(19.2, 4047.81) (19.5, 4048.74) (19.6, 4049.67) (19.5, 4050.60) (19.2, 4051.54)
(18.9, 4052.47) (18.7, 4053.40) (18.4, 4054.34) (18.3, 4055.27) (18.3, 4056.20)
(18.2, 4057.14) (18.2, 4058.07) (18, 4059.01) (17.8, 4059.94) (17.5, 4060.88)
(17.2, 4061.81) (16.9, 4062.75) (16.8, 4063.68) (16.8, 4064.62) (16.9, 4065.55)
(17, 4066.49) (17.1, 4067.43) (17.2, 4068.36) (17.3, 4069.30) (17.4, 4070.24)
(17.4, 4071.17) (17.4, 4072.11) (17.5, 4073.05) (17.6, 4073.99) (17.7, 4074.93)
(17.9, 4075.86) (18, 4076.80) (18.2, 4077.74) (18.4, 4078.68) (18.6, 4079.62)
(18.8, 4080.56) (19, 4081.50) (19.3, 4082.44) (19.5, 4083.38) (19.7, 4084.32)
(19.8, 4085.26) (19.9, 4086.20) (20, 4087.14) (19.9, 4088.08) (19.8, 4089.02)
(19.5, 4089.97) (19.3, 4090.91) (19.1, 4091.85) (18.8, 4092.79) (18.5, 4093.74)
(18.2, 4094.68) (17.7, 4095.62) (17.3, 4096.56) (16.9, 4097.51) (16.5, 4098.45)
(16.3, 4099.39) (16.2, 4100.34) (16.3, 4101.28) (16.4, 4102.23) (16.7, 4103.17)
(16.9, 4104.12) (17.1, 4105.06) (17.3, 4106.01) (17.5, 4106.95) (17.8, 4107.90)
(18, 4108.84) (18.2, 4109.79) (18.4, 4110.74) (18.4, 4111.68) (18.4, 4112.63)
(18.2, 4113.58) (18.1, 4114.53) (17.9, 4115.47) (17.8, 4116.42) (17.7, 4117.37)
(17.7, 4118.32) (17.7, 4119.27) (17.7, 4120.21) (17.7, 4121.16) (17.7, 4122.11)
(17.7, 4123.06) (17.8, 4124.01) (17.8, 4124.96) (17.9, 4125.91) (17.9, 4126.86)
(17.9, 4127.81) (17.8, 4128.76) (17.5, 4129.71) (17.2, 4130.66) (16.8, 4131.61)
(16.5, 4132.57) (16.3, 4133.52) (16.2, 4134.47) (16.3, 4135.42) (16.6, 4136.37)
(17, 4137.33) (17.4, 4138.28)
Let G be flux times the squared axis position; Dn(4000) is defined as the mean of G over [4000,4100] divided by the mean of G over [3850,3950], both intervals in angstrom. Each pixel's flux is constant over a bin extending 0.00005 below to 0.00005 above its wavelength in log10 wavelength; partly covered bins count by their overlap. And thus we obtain 1.90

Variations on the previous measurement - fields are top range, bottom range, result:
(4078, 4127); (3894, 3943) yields 1.87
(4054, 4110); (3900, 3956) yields 1.79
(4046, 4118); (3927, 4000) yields 1.66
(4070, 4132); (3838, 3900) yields 2.07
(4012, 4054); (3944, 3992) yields 1.59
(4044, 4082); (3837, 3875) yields 2.18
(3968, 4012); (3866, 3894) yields 1.59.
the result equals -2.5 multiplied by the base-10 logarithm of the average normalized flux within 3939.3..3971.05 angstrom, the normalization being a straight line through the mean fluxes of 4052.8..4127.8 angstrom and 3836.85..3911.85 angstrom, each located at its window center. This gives 0.23 mag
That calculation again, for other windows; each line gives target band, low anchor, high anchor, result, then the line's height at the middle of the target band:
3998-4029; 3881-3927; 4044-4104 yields -0.16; 15.8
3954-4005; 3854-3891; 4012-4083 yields 0.13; 14.9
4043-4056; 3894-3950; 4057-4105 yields -0.14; 16.5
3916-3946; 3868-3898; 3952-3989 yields 0.18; 11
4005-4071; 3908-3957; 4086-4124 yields -0.21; 15.1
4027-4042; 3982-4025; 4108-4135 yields -0.03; 17.6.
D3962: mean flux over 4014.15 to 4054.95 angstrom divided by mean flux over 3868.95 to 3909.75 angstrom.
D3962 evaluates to 1.72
